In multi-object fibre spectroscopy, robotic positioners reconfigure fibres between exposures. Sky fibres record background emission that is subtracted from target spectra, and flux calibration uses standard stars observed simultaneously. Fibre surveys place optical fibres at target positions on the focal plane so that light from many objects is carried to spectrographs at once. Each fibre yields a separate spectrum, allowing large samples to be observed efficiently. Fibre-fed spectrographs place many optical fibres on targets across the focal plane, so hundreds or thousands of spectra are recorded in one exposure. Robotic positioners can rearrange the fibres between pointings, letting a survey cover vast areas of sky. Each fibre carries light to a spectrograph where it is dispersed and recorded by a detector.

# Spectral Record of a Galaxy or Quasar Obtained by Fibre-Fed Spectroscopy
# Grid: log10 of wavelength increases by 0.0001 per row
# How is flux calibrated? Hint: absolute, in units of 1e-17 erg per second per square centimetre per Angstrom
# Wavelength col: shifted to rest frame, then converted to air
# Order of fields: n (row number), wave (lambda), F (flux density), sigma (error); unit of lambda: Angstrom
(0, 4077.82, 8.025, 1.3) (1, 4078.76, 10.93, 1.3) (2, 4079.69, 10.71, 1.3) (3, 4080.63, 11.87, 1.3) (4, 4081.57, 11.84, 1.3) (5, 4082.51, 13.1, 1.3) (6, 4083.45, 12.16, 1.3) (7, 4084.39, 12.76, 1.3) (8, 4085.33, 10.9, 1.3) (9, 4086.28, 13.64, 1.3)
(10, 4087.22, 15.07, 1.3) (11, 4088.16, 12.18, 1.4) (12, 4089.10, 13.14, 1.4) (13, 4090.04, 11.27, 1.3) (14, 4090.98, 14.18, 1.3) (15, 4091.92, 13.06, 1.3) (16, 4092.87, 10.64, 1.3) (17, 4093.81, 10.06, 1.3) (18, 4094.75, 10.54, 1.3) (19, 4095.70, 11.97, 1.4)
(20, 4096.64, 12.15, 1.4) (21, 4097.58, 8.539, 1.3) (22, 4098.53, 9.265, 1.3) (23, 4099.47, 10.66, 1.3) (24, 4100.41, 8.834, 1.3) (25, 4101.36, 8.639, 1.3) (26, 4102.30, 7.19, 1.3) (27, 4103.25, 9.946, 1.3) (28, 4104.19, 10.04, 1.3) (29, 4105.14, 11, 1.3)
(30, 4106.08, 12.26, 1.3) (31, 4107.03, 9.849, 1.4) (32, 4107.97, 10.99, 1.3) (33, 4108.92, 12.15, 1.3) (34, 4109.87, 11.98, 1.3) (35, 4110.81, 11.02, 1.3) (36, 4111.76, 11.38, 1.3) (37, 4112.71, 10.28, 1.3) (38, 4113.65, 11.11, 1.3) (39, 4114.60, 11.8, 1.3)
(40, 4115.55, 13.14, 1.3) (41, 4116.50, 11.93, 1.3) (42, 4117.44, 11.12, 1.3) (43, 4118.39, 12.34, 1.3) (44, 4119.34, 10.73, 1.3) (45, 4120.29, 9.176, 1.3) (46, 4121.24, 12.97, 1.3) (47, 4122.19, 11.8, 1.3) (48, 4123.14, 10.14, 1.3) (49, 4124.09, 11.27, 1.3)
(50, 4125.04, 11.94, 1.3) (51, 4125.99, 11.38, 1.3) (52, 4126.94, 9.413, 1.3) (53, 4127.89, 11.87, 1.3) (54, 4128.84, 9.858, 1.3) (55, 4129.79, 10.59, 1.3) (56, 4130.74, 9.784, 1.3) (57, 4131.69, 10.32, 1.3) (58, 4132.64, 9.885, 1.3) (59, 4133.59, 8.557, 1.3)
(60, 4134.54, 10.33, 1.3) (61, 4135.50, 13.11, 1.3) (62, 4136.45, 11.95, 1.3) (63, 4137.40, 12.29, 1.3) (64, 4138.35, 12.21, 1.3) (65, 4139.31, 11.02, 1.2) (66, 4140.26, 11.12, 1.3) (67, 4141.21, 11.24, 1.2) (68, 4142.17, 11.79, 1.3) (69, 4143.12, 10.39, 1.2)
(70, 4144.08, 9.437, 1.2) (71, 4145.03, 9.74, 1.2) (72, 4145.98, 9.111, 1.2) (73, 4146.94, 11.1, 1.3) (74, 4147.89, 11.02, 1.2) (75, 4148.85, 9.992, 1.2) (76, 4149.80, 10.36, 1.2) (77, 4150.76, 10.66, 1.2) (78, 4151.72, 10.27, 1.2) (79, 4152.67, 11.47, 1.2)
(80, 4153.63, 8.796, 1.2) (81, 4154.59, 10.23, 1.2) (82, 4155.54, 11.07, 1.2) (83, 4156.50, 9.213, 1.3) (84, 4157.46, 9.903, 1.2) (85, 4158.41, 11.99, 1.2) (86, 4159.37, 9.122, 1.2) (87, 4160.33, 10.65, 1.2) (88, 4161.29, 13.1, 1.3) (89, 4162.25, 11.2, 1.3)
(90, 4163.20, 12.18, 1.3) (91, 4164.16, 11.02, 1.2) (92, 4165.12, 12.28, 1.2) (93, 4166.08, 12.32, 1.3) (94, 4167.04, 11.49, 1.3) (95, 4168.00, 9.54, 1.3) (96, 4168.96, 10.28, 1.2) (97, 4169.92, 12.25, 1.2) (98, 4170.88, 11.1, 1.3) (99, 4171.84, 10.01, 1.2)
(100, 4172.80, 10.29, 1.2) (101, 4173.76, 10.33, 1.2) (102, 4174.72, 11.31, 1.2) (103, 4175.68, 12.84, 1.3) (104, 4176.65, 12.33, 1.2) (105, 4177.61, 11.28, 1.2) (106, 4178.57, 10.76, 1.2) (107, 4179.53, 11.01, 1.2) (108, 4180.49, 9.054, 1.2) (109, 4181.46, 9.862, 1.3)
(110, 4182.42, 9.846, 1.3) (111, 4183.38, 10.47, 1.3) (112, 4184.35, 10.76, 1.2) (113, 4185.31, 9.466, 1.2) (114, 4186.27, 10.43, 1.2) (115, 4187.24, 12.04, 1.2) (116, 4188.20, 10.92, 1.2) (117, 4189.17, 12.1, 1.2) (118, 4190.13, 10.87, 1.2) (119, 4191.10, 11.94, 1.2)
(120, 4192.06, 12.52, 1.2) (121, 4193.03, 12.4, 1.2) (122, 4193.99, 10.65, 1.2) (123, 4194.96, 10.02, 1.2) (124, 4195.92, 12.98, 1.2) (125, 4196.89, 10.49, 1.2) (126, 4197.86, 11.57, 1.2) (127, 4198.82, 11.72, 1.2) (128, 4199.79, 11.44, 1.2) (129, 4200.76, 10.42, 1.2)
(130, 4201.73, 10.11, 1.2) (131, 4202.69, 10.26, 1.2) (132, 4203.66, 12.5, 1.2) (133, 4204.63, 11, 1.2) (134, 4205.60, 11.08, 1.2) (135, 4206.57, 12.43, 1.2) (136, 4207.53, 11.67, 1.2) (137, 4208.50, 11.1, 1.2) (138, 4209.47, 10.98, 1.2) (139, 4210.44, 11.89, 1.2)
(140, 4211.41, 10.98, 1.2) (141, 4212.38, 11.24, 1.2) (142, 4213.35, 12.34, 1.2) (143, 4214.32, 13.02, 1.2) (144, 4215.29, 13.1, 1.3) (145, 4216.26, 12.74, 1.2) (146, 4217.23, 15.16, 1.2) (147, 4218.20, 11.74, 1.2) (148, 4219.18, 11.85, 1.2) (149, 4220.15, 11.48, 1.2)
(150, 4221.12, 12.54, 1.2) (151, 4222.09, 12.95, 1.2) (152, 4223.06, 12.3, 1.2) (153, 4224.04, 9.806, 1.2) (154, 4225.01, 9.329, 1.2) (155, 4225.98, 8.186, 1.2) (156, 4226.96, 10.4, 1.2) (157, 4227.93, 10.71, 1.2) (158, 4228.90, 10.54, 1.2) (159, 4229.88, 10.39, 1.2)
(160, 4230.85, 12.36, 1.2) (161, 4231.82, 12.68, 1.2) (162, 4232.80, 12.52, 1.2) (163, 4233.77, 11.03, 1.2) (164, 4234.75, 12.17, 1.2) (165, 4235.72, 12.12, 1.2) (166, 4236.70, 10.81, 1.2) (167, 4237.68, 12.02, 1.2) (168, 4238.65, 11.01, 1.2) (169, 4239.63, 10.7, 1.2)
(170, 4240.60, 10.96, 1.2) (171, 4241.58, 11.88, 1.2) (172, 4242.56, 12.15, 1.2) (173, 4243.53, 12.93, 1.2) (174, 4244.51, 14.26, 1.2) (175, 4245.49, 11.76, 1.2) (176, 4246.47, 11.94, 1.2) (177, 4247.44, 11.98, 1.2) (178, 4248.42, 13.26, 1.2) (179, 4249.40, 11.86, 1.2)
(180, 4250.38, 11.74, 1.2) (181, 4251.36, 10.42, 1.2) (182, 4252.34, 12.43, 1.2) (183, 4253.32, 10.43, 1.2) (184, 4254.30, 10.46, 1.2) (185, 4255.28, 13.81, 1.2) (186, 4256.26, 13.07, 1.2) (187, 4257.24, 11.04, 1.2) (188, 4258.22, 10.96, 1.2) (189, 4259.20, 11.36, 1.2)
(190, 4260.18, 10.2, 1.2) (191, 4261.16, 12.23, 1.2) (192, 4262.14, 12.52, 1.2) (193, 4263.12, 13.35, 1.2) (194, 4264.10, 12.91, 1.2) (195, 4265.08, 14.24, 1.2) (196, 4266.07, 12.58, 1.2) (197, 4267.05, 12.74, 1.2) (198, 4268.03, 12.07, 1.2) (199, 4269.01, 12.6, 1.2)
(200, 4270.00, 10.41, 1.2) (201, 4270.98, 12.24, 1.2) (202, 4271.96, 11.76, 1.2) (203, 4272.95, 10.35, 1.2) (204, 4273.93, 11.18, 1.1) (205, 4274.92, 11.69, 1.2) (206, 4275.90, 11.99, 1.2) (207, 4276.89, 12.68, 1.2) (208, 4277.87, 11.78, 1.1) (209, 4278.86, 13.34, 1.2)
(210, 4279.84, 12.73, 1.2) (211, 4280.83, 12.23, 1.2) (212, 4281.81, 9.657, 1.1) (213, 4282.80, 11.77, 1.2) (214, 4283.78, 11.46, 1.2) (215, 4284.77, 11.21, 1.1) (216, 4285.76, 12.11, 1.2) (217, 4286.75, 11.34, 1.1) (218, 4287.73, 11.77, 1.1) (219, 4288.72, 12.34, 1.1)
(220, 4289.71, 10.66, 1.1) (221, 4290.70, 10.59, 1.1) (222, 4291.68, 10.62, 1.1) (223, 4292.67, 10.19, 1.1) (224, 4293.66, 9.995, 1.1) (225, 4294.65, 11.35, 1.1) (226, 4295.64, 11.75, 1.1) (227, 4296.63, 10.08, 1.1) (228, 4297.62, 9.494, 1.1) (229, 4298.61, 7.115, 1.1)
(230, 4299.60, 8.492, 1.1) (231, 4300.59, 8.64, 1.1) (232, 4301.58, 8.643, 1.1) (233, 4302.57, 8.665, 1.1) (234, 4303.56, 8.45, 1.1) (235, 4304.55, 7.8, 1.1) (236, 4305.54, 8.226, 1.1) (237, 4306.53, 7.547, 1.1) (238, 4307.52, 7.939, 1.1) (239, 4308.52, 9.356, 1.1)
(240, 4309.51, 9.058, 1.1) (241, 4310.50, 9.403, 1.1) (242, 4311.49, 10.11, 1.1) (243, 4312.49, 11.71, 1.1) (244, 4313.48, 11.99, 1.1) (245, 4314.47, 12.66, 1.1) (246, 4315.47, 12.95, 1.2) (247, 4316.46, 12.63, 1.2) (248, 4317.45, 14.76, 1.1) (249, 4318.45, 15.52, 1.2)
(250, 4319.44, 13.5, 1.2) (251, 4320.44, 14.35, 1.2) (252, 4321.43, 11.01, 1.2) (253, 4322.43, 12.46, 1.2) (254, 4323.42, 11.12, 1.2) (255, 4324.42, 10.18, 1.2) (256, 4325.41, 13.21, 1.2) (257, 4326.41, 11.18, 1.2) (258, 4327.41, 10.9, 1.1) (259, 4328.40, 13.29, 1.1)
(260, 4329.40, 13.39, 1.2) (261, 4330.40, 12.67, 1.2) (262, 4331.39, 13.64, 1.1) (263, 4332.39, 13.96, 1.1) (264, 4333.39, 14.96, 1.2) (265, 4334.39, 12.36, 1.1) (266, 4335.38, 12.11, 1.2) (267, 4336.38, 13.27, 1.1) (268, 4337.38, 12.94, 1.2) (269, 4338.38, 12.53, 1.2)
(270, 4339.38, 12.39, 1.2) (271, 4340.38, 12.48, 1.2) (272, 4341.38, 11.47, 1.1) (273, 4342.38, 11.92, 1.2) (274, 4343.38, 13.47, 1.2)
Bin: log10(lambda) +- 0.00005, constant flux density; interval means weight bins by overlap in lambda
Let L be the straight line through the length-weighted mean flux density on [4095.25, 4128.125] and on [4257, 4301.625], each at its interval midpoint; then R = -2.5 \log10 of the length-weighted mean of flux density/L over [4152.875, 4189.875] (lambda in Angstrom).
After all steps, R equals 0.02 mag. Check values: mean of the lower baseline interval 10.9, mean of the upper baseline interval 11.3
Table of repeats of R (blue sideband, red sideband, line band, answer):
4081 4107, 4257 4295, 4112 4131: 0.02 mag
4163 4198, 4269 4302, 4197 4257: -0.06 mag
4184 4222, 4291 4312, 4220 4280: -0.13 mag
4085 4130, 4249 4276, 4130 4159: 0.07 mag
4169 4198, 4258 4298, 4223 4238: 0.03 mag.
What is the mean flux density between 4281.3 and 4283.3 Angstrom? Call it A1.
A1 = 10.8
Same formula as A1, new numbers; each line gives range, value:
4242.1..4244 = 12.6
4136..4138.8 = 12.2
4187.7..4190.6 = 11.3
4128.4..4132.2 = 10.2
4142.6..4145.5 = 9.9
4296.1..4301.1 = 8.78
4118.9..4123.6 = 11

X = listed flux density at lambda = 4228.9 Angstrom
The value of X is 10.54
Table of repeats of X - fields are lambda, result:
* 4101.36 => 8.639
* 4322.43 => 12.46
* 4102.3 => 7.19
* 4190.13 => 10.87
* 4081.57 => 11.84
